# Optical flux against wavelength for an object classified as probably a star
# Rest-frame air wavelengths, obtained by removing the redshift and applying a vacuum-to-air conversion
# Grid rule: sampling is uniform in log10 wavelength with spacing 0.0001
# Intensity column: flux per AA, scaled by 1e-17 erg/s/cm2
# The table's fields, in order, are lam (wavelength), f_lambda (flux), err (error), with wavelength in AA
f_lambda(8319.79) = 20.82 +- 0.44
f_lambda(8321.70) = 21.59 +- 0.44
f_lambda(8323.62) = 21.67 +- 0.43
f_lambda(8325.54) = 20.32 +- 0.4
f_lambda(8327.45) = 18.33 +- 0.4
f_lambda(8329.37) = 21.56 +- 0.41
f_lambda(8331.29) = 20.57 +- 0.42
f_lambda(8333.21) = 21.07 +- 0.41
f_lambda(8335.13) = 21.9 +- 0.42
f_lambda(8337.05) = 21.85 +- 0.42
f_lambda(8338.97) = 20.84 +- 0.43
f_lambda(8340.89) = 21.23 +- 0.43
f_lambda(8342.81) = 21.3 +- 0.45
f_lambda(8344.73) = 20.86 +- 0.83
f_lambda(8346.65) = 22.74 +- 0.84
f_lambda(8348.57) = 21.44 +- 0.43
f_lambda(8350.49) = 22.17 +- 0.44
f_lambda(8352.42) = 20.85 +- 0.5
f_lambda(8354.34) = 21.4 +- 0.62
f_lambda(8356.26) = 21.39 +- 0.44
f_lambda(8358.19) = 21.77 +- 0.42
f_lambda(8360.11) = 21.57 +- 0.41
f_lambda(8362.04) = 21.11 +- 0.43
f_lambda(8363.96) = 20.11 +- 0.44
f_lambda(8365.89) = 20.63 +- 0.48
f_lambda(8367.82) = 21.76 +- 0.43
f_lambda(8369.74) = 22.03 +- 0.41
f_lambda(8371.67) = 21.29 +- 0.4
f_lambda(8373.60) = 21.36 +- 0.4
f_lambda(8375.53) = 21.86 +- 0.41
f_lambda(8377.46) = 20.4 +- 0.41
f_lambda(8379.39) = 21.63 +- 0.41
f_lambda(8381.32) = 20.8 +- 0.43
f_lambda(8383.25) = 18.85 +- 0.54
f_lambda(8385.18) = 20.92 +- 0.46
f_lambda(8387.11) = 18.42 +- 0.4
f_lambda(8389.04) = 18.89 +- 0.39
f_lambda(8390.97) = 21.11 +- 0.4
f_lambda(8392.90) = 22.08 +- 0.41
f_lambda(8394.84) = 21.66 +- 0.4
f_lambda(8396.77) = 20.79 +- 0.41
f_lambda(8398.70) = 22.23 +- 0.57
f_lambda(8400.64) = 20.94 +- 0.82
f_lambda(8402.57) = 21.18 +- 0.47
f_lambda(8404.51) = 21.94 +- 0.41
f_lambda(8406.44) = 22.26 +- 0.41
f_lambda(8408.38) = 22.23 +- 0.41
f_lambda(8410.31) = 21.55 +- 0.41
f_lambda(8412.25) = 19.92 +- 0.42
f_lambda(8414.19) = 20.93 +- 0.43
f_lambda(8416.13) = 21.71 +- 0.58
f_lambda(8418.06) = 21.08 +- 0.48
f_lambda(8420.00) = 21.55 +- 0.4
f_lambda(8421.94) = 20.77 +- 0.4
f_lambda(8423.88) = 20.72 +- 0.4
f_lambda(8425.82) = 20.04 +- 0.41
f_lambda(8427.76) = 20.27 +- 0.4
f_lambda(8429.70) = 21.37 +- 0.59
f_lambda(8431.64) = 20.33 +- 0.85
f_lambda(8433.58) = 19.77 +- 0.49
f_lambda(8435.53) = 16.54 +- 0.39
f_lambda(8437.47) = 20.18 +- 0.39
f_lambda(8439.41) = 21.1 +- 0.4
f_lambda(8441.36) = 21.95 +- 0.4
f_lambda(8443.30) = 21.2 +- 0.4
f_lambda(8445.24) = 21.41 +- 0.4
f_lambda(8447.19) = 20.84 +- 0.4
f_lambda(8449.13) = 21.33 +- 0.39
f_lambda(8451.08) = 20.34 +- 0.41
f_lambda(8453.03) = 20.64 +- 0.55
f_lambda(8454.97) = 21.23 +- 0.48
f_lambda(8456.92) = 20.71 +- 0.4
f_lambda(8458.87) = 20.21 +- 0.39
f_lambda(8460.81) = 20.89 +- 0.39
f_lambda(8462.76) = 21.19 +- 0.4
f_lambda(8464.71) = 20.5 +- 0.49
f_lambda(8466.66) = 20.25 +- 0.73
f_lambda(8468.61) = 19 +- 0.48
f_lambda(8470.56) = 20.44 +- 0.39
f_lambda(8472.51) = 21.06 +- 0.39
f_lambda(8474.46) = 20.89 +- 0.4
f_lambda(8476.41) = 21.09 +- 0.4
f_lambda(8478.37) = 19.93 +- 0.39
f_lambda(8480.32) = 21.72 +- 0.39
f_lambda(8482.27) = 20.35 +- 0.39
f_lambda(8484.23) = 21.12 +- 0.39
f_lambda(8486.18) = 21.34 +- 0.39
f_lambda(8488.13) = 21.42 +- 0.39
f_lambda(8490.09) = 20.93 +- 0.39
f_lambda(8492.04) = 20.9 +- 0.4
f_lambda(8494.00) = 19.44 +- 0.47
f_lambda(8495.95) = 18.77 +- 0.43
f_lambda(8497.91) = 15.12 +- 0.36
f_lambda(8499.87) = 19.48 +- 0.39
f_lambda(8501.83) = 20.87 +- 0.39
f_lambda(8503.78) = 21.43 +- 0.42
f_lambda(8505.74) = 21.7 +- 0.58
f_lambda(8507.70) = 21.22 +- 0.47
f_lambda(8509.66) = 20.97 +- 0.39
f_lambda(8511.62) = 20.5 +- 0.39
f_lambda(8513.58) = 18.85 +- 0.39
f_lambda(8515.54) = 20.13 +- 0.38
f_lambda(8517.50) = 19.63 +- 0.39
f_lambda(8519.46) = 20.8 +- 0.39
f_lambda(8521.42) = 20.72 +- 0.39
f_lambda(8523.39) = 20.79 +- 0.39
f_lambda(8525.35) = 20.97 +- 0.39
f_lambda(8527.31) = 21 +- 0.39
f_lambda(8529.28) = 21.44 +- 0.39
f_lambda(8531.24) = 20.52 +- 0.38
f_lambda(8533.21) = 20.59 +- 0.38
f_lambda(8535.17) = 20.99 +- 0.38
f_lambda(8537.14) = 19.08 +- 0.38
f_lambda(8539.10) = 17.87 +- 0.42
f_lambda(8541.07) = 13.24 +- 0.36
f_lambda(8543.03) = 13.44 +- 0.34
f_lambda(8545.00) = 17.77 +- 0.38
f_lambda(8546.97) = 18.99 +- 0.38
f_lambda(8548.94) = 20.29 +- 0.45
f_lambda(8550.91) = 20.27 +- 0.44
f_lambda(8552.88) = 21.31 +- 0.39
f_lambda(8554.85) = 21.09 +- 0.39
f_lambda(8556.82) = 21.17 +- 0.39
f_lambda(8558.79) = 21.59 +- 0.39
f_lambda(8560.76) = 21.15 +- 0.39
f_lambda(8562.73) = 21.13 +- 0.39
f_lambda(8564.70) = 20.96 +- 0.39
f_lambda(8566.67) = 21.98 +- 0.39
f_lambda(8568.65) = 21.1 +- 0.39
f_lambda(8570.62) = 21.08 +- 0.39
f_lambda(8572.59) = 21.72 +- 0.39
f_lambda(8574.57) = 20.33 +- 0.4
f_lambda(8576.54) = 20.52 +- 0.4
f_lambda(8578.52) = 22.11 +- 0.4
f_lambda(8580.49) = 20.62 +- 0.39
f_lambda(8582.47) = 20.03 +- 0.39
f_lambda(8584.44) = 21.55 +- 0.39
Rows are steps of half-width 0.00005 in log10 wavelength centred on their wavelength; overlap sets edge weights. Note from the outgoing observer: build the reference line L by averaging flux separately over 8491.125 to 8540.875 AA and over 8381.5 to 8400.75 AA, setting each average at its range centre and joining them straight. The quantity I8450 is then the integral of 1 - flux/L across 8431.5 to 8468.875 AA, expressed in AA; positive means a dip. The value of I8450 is -0.3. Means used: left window 20.6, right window 20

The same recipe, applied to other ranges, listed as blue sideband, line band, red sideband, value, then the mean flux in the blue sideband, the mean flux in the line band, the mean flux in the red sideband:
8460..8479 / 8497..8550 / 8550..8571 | 3.4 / 20.5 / 19.6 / 21.2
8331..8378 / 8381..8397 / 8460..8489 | 0.6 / 21.4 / 20.4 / 20.7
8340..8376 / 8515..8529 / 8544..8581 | 0.2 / 21.4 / 20.6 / 20.8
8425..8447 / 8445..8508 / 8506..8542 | -0.9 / 20.4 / 20.5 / 20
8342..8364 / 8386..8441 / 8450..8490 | 0.8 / 21.5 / 20.8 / 20.7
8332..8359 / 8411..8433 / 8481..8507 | 0.1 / 21.5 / 20.8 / 20.2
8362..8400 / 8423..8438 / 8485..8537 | 0.6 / 20.9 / 19.9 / 20.4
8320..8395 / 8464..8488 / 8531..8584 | -0.3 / 21.1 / 20.7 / 20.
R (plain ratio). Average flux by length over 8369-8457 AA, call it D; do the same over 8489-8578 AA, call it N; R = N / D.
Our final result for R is 1.0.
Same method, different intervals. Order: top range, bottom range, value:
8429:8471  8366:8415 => 0.97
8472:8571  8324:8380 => 0.95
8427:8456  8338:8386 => 0.97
